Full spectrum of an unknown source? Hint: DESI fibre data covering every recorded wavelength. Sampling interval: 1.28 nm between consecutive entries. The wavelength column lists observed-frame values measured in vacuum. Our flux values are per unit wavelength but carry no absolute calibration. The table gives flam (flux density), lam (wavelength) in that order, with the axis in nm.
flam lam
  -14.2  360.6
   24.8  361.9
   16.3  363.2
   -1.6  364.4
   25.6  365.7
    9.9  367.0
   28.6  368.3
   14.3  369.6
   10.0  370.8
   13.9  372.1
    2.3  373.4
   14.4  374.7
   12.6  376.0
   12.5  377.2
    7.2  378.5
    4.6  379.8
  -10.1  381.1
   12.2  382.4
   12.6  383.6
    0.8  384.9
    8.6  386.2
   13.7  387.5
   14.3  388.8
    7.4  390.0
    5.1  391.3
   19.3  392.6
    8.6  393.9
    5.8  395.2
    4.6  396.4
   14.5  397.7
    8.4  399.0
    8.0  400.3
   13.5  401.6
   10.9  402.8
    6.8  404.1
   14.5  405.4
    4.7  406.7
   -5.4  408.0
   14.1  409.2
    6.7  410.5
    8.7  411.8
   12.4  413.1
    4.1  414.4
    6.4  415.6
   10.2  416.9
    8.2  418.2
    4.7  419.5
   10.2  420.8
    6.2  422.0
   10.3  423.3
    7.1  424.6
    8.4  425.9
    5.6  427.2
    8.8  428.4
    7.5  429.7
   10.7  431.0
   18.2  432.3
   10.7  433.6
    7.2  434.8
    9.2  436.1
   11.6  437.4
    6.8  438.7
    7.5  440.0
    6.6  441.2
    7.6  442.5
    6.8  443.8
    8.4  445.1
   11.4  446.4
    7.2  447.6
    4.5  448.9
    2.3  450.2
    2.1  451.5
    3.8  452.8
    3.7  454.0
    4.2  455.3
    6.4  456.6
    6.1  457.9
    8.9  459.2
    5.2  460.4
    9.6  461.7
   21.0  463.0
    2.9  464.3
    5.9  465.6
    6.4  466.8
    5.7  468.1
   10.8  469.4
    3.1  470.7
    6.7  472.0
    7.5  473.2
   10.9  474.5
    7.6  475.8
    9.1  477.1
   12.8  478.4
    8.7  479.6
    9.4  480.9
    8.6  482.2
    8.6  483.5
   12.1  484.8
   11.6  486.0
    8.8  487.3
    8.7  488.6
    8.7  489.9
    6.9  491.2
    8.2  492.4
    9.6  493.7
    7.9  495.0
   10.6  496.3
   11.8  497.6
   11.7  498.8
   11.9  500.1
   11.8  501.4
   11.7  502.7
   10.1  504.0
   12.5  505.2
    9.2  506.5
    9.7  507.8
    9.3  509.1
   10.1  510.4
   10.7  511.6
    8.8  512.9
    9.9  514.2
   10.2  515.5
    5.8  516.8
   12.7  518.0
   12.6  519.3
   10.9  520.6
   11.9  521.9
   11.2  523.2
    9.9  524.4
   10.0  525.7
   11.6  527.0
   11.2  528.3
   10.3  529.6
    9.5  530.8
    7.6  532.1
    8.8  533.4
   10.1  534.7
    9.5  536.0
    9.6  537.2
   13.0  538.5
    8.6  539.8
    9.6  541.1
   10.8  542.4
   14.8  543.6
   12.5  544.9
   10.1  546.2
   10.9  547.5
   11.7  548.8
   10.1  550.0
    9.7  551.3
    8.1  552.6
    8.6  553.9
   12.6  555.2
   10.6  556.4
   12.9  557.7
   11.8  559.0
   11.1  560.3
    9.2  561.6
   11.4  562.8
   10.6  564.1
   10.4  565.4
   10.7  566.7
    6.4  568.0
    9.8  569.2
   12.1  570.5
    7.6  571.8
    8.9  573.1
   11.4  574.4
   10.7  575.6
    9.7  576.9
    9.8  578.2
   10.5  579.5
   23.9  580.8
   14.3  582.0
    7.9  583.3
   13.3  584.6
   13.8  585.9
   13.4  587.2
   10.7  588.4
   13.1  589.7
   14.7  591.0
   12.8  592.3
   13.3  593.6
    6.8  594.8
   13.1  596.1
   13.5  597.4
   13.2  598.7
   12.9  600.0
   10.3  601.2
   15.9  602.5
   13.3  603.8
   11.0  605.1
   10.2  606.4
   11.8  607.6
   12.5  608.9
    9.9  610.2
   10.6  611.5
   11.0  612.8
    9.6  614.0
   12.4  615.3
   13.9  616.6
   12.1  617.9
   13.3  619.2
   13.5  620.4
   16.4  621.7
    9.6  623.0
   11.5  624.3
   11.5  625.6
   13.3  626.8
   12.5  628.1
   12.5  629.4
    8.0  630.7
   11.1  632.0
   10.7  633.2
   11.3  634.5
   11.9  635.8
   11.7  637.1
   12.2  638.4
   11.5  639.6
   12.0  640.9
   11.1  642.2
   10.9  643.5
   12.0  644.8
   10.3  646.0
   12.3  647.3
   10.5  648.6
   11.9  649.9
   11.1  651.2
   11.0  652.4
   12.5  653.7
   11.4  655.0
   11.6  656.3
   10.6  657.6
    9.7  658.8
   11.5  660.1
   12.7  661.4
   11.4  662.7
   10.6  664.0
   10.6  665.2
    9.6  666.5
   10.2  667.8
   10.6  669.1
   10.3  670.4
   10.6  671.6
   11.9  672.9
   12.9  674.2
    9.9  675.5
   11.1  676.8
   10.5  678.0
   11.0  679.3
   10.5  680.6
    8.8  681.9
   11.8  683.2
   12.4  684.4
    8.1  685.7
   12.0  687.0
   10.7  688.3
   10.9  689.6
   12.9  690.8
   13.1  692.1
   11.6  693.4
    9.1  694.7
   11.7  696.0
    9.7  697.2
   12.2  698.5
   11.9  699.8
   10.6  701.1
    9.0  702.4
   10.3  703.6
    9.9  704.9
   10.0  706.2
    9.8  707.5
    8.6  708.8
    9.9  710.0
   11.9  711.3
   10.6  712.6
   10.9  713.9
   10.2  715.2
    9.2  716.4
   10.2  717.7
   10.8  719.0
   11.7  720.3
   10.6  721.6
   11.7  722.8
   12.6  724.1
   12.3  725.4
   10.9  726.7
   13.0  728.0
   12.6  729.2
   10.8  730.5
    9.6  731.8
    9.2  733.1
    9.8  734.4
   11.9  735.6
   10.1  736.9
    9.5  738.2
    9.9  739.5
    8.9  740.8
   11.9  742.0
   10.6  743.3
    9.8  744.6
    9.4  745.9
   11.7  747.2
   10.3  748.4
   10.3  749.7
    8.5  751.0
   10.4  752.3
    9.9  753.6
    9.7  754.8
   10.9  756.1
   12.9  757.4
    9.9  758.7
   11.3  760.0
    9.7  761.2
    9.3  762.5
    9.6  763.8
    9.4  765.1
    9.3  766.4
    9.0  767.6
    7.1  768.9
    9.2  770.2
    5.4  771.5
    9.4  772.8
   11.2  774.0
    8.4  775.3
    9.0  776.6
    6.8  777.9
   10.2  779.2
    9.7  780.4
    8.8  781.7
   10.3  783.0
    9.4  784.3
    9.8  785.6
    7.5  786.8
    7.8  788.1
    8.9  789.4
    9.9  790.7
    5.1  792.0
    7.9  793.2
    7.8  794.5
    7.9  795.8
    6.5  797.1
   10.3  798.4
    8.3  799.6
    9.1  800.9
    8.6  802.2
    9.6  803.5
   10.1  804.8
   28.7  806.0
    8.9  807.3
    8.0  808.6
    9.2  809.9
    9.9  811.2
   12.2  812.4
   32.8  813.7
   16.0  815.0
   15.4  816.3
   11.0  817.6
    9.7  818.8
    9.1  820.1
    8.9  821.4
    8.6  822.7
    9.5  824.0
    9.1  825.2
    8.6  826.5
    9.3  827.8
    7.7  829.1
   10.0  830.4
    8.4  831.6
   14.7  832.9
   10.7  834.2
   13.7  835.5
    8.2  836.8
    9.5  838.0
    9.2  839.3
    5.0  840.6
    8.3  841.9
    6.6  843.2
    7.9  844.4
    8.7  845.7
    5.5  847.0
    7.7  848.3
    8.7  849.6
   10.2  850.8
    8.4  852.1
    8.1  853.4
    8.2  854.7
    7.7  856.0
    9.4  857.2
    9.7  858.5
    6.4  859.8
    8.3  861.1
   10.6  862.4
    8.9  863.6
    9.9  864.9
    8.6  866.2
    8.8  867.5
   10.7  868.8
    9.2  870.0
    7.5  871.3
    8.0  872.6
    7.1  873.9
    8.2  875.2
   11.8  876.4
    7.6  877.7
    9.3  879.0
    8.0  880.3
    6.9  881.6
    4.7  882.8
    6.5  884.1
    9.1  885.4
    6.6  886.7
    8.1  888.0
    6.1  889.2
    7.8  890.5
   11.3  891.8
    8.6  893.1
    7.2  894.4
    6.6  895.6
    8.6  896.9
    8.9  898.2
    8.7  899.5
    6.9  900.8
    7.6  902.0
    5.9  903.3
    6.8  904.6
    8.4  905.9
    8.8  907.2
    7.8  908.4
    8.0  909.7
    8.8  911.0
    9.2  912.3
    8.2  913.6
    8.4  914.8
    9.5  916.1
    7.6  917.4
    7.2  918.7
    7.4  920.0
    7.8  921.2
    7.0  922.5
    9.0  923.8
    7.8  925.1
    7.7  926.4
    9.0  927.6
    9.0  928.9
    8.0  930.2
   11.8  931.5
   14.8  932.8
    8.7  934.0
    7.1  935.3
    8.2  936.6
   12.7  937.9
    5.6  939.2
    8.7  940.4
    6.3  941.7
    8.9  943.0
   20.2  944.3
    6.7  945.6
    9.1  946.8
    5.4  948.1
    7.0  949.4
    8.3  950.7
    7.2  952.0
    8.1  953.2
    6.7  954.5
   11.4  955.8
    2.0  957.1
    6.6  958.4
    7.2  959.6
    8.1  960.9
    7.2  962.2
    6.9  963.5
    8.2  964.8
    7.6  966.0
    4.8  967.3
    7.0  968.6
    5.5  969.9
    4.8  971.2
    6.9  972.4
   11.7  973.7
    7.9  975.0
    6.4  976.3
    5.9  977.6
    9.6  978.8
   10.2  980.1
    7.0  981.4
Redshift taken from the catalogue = 0.240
